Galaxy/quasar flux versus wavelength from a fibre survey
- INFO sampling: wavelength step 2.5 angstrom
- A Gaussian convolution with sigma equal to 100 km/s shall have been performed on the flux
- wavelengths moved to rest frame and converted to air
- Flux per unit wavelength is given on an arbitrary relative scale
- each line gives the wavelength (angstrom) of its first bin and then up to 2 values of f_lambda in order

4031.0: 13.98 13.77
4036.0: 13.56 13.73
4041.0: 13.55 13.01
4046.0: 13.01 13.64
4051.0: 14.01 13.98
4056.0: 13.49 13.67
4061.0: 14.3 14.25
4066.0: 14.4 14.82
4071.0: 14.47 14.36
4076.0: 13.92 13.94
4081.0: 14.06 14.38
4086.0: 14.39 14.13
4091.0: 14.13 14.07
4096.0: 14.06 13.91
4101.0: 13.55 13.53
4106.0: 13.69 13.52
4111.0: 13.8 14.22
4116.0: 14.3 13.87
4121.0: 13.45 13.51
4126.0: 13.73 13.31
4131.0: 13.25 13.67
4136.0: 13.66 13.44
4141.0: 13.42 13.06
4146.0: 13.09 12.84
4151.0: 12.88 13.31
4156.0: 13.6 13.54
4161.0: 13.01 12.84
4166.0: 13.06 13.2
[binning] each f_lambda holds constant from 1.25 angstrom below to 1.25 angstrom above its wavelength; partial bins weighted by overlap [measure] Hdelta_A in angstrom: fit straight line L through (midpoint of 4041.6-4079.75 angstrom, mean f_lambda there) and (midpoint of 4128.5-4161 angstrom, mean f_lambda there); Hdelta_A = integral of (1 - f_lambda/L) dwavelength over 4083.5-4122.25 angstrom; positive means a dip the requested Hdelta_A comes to -0.9 angstrom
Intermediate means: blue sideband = 13.9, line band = 13.9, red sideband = 13.3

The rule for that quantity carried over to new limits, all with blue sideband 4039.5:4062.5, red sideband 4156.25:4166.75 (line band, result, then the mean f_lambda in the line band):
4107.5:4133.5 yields -0.7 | 13.7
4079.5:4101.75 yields -1.0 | 14.1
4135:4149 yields 0.0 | 13.3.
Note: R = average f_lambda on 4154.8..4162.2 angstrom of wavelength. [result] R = 13.4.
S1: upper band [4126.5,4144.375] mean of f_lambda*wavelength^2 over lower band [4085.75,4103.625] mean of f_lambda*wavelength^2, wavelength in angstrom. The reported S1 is 0.98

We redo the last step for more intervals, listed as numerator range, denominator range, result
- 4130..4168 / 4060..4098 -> 0.96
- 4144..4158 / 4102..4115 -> 0.98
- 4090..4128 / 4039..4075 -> 1.02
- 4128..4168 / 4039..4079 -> 0.99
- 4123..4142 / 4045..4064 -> 1.02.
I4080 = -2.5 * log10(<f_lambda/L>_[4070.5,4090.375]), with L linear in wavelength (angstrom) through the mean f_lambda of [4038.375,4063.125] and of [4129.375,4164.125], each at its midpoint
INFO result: -0.05 mag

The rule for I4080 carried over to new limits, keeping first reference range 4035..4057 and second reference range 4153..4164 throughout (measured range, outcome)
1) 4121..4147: -0.006 mag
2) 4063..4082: -0.062 mag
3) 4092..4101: -0.041 mag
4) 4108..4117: -0.047 mag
